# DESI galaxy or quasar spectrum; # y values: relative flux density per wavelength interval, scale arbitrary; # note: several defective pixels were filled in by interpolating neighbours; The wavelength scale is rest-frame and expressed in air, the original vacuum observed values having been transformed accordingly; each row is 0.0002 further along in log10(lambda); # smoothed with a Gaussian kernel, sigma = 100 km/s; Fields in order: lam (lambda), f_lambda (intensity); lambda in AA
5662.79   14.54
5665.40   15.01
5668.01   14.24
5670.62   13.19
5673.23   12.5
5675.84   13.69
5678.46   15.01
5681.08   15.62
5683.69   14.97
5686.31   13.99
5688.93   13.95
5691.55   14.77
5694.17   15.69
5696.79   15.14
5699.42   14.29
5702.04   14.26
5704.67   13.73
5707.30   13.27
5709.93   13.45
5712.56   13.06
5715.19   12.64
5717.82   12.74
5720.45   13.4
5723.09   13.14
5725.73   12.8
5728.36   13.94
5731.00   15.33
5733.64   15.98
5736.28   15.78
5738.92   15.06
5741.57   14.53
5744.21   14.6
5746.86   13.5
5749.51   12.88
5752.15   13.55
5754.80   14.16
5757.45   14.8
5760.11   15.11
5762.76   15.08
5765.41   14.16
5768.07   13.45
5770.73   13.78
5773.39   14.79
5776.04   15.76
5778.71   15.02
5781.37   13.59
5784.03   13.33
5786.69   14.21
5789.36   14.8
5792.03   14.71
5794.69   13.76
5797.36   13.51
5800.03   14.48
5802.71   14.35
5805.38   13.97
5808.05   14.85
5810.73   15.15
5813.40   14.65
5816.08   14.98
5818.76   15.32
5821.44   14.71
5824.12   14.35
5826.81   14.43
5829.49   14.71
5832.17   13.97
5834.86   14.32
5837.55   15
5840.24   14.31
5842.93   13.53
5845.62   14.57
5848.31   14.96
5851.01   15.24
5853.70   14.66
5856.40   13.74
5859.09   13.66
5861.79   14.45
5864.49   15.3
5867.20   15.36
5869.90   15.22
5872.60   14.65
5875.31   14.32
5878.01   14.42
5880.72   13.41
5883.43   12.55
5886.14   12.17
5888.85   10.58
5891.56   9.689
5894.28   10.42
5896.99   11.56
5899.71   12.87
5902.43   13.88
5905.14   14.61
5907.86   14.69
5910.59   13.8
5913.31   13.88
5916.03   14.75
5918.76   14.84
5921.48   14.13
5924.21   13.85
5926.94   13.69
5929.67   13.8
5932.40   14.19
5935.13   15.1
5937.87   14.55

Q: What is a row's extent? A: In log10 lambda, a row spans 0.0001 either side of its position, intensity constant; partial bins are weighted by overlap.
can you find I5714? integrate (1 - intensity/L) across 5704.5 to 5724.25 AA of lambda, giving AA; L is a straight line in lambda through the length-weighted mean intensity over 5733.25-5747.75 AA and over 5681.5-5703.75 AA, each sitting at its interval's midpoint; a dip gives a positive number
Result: 2.16 AA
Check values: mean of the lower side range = 14.7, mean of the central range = 13.1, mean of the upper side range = 14.9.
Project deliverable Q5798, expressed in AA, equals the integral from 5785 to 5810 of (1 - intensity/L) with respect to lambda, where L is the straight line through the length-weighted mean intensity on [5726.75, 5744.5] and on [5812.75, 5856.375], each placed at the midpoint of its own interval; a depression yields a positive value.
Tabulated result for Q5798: 0.75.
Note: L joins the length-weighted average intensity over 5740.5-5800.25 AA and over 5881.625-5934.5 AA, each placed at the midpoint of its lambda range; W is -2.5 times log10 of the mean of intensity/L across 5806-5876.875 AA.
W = -0.07 mag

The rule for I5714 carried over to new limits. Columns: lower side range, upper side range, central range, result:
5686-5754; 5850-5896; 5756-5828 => -3.6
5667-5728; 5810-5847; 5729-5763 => -1.1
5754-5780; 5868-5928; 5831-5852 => -0.9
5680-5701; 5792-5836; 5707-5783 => 2.7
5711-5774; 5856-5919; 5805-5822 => -1.3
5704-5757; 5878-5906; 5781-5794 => -0.8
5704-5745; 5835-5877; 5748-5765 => -0.2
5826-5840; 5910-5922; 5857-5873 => -0.3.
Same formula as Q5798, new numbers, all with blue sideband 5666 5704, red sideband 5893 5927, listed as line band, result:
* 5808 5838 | -1.67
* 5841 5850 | -0.36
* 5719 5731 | 0.60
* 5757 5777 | -0.69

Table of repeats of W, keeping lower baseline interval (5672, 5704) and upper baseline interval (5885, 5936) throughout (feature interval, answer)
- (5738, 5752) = 0.01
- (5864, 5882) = -0.09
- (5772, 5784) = -0.05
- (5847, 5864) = -0.07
